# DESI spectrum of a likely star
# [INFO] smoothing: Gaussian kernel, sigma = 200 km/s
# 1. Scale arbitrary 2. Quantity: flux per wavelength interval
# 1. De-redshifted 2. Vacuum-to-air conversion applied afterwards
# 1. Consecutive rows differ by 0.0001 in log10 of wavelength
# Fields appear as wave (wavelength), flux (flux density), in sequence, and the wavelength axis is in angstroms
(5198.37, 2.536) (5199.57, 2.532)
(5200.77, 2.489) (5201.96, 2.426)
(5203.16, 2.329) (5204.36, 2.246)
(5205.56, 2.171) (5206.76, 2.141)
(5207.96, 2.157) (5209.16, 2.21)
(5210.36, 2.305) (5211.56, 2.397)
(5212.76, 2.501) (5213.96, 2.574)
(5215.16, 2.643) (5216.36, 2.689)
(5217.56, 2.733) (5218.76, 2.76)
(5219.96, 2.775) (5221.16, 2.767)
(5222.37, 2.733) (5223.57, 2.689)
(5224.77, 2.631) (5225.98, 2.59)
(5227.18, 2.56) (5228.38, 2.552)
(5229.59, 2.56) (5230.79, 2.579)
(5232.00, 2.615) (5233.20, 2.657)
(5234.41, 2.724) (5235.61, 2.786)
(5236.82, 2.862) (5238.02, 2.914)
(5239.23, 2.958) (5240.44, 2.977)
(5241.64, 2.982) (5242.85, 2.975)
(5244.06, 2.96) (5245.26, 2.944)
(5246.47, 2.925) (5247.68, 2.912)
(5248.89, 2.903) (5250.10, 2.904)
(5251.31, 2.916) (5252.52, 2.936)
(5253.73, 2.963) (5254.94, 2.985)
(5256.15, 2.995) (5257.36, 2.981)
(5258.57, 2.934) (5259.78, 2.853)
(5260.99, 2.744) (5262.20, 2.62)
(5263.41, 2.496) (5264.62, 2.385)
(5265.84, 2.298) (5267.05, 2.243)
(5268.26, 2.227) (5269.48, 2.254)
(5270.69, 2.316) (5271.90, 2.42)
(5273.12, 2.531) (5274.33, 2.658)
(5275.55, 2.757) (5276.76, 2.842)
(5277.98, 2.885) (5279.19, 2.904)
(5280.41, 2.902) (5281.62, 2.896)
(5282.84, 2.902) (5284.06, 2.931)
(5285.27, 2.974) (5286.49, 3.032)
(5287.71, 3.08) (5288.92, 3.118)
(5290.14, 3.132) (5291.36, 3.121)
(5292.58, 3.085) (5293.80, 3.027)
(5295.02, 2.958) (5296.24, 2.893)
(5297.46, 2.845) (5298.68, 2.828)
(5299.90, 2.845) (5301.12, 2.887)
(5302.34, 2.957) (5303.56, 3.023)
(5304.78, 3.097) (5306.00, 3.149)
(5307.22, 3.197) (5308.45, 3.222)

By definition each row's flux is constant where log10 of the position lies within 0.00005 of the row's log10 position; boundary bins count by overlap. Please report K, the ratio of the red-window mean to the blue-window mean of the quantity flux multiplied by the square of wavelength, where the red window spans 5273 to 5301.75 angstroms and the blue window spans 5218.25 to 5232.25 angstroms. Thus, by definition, 1.13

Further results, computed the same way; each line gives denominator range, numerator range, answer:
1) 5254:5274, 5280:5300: 1.16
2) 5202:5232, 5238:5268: 1.14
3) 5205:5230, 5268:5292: 1.13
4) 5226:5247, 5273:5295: 1.07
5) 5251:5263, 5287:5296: 1.08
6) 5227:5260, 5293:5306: 1.06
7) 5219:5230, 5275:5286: 1.11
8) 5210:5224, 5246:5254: 1.12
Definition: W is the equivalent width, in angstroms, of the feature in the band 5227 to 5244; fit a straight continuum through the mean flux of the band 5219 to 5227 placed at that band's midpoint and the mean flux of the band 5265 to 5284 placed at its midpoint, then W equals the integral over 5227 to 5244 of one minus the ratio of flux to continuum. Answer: -0.7 angstroms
